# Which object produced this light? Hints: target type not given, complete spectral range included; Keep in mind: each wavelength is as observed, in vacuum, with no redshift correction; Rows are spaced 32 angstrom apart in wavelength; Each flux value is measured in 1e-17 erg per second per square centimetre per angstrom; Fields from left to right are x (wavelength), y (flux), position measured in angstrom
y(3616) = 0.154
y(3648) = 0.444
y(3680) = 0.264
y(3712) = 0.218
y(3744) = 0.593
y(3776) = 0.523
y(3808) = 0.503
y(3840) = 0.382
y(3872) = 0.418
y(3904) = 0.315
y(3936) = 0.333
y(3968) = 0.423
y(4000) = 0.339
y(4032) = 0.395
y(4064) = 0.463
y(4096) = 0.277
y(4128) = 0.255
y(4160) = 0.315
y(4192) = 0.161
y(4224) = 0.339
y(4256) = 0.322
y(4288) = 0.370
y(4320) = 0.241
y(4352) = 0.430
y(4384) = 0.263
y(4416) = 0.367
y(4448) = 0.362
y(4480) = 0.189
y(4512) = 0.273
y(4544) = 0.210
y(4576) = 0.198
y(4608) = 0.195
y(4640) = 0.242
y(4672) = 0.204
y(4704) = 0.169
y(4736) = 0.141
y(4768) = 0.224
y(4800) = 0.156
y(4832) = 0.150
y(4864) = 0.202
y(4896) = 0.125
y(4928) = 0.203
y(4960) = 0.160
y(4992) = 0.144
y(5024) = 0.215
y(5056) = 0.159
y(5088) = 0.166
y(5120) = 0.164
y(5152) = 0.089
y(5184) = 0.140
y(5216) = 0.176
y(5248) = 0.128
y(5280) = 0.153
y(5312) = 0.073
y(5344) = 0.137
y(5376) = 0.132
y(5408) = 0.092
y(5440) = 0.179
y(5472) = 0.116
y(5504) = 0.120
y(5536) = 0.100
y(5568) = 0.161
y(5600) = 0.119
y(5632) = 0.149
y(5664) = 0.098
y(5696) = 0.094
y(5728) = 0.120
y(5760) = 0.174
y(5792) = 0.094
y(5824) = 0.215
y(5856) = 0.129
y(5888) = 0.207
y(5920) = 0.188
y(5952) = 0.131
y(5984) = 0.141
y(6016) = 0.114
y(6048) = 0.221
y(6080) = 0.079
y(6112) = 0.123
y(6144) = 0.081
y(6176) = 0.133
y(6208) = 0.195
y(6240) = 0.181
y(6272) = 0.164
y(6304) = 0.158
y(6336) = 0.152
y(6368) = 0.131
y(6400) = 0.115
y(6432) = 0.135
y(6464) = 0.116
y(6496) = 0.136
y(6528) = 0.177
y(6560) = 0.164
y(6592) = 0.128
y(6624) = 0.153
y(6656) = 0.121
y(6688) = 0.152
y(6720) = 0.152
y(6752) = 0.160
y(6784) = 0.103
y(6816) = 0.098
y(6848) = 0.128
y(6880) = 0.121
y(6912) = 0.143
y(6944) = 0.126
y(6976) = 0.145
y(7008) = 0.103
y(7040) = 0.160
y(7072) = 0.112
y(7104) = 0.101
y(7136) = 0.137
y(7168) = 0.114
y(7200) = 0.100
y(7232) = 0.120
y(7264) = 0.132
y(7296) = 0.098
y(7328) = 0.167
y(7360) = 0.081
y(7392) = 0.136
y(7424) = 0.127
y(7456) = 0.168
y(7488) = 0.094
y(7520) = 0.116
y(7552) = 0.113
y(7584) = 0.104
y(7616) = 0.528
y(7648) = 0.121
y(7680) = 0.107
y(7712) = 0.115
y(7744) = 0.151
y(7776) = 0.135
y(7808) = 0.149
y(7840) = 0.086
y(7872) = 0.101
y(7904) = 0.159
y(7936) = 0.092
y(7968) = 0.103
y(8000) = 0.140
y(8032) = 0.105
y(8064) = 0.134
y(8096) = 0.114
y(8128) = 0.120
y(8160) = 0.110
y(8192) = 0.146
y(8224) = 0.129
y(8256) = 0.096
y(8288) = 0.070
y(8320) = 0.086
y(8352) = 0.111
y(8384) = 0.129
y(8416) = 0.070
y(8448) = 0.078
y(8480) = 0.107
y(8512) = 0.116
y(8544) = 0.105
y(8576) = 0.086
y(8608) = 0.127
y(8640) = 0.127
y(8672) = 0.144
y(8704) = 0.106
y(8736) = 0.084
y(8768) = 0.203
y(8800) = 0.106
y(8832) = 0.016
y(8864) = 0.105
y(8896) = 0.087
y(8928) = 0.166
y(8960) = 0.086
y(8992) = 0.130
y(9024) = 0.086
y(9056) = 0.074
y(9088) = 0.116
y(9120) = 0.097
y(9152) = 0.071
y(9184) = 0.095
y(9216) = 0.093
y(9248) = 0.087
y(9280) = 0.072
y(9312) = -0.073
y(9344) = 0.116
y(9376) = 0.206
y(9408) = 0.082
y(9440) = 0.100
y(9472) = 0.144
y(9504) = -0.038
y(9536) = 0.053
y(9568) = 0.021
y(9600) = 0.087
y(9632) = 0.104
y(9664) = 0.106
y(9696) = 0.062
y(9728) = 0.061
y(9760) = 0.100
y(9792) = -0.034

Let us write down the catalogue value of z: 1.05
